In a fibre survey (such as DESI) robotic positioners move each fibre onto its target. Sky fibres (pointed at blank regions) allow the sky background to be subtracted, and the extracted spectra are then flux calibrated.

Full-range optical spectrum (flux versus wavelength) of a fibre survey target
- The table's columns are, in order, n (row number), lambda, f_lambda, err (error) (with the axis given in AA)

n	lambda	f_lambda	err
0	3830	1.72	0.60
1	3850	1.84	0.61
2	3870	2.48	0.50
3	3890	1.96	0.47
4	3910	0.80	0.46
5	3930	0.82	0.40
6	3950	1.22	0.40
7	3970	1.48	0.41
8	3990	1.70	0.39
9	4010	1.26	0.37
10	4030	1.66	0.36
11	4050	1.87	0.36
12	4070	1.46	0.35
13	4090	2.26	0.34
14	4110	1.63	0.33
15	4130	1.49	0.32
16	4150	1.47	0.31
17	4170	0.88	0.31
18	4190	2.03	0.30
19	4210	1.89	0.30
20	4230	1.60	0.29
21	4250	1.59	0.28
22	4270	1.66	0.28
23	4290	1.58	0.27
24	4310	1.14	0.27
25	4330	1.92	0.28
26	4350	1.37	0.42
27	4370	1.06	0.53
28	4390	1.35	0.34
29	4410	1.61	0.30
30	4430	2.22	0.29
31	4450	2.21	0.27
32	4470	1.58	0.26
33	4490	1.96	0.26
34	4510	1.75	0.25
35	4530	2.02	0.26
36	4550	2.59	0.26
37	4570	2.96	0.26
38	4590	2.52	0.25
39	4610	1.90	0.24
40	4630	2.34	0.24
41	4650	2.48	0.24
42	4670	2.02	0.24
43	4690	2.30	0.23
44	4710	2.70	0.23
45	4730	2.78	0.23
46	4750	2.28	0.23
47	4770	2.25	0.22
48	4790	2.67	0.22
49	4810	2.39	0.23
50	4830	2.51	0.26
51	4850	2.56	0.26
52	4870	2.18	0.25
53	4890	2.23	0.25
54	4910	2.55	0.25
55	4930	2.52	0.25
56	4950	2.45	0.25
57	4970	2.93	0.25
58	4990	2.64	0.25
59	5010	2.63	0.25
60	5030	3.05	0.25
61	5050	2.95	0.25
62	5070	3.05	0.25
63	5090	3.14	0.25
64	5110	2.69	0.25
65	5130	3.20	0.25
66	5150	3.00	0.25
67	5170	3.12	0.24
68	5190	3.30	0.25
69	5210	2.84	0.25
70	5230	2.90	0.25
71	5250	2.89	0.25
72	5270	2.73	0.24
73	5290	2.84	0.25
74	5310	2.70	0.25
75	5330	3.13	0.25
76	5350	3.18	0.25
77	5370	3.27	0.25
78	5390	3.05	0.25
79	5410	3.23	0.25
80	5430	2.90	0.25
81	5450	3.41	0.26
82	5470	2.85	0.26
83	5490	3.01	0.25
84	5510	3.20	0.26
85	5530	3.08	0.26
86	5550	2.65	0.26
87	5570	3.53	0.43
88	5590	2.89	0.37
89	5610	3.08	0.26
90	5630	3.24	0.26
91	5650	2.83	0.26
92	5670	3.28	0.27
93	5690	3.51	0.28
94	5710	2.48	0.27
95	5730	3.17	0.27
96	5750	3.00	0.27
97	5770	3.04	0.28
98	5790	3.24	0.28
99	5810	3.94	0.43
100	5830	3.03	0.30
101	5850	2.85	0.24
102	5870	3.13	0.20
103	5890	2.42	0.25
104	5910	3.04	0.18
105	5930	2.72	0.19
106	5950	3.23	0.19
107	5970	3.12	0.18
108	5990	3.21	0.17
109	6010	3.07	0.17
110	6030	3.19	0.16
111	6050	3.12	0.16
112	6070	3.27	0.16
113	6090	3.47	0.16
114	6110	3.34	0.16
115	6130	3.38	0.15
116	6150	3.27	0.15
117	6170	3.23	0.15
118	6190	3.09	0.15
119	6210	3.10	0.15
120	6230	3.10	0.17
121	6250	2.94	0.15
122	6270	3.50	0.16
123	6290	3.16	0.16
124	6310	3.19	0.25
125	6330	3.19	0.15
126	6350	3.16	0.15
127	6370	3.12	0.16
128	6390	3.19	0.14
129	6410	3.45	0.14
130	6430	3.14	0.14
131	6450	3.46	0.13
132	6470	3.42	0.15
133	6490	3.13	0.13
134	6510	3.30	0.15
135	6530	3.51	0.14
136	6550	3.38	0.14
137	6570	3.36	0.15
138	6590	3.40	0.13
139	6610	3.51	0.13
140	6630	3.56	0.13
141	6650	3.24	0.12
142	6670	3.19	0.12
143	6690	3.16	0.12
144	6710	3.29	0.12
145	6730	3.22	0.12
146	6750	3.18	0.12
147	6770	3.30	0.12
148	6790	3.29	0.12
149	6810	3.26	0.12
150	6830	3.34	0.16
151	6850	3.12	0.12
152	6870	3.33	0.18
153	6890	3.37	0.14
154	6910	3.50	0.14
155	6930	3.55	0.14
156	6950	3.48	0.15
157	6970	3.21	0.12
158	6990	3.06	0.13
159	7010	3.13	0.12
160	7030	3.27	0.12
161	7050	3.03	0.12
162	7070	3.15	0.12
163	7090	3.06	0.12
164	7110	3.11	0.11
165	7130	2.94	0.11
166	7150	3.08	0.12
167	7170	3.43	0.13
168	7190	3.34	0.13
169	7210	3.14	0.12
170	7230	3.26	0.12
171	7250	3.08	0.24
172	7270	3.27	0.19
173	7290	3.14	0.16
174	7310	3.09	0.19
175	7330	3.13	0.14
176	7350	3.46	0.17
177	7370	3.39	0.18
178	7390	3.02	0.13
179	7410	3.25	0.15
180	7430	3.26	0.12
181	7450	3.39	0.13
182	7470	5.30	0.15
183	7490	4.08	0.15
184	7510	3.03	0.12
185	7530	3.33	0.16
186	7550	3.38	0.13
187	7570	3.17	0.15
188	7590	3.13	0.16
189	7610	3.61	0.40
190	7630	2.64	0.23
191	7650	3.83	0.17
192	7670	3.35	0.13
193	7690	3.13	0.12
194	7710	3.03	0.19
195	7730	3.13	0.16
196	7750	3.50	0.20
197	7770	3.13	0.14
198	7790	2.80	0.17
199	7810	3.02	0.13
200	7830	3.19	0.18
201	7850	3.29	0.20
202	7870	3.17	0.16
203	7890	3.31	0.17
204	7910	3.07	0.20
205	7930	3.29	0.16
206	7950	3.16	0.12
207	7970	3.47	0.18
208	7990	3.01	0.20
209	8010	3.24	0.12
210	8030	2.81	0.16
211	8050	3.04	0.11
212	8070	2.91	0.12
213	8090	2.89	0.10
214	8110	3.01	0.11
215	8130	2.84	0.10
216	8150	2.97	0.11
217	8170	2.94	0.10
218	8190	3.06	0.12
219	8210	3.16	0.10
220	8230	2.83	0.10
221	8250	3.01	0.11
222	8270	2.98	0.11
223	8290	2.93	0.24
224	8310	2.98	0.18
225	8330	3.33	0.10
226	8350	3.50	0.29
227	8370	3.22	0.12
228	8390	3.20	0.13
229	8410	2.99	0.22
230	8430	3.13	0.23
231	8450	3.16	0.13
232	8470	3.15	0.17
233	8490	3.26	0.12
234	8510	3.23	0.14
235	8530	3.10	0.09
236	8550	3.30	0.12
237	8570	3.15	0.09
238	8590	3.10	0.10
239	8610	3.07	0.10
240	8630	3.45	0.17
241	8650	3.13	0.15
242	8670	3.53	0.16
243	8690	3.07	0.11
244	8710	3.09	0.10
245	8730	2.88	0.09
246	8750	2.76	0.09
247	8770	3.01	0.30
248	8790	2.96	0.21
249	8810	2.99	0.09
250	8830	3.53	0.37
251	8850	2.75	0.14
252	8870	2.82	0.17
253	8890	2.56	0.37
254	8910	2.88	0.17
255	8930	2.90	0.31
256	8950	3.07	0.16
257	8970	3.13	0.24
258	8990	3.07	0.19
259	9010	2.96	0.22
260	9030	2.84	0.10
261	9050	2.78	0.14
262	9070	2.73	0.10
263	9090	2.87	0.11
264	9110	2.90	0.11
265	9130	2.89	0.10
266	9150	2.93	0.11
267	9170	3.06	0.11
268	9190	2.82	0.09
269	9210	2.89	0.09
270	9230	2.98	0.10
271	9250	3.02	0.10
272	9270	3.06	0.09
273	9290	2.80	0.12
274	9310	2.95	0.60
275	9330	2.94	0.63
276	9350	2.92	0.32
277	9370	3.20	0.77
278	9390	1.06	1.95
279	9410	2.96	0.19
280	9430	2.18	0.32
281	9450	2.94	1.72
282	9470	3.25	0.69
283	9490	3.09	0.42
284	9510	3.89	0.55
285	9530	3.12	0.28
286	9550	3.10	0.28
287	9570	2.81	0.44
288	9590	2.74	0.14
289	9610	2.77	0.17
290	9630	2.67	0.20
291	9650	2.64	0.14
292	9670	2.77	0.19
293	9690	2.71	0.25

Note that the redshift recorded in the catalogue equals 0.137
